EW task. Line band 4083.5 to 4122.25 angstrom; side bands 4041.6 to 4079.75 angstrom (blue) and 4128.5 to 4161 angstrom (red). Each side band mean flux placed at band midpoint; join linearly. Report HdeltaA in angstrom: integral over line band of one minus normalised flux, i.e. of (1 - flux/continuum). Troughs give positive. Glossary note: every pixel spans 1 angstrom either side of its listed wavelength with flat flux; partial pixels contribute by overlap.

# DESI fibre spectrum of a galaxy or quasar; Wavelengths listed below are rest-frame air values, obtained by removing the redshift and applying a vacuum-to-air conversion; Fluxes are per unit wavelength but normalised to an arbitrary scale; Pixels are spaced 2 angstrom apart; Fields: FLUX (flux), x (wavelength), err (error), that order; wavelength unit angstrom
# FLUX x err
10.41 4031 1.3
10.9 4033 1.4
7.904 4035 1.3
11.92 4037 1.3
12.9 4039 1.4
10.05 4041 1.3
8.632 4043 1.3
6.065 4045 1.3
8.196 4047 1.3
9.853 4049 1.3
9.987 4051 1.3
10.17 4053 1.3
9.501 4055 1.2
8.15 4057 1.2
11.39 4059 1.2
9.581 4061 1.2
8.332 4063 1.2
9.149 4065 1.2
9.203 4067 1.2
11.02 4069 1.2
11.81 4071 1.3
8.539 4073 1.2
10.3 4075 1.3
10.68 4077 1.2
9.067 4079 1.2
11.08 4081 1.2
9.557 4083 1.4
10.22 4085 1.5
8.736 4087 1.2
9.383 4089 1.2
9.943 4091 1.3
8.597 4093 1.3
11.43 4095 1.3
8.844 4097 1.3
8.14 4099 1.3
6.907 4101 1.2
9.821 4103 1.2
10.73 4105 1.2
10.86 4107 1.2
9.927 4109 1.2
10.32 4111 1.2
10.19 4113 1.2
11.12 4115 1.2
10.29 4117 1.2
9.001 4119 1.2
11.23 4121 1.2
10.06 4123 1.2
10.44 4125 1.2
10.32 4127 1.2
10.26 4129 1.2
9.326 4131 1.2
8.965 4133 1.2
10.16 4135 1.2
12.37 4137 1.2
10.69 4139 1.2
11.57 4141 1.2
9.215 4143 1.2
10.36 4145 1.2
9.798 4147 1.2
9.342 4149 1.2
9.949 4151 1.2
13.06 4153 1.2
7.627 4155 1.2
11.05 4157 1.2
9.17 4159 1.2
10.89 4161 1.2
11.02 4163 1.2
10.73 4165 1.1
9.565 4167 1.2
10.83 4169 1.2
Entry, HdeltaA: 0.3 angstrom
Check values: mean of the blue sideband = 9.46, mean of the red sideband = 10.2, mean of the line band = 9.77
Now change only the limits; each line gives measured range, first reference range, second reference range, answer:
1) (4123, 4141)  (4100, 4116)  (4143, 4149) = -0.91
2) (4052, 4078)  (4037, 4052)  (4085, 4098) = -0.77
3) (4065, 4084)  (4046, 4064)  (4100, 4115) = -0.91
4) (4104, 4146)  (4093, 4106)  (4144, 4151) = -3.44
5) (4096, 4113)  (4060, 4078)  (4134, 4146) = 1.33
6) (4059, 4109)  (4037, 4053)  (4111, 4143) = 1.26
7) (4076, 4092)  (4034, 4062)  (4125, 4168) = 0.01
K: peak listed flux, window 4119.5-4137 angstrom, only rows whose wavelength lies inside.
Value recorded 12.37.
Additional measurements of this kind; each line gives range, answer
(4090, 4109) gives 11.43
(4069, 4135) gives 11.81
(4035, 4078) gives 12.9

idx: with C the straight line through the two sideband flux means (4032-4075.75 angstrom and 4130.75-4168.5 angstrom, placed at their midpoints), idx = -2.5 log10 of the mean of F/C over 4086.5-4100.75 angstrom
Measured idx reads 0.09 mag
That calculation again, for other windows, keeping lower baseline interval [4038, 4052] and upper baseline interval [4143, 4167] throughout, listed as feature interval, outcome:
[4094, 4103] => 0.10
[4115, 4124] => -0.03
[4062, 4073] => -0.03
